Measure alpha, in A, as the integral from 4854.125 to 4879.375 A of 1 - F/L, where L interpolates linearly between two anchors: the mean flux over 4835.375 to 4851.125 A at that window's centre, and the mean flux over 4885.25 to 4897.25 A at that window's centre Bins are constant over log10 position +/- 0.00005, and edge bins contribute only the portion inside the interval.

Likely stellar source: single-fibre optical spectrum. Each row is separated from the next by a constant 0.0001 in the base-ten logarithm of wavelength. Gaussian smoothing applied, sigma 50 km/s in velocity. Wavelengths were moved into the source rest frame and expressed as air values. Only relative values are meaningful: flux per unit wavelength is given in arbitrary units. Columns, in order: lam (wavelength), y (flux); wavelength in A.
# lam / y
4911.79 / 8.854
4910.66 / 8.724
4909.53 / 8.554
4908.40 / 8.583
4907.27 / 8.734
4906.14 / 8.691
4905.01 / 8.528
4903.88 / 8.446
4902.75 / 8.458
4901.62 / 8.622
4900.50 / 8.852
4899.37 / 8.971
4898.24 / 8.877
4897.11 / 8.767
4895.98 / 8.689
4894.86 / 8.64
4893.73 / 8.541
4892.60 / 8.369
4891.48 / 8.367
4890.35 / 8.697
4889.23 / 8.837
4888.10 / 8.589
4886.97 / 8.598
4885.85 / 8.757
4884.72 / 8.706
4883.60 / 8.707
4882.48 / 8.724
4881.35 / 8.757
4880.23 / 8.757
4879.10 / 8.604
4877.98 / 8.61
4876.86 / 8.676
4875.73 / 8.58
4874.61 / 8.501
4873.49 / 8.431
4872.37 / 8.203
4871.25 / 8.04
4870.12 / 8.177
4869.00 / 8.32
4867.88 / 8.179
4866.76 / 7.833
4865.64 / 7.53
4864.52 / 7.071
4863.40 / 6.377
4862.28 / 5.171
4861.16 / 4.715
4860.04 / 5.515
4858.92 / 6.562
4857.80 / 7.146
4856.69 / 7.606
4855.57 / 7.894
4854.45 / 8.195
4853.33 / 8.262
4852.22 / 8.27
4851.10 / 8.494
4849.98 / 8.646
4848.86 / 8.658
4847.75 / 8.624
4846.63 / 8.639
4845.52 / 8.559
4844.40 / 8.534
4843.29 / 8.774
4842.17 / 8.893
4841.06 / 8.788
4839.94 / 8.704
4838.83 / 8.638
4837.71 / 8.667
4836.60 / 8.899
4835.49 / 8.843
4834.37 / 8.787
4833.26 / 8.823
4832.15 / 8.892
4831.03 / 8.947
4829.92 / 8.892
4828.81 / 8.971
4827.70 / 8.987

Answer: 3.2 A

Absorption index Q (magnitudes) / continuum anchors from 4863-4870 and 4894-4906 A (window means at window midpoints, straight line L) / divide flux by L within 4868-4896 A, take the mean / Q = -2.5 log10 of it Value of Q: -0.06 mag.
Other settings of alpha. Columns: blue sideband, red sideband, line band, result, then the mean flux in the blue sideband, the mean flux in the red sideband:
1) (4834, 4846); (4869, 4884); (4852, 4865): 2.7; 8.73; 8.51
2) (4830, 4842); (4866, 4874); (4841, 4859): 0.5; 8.8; 8.15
